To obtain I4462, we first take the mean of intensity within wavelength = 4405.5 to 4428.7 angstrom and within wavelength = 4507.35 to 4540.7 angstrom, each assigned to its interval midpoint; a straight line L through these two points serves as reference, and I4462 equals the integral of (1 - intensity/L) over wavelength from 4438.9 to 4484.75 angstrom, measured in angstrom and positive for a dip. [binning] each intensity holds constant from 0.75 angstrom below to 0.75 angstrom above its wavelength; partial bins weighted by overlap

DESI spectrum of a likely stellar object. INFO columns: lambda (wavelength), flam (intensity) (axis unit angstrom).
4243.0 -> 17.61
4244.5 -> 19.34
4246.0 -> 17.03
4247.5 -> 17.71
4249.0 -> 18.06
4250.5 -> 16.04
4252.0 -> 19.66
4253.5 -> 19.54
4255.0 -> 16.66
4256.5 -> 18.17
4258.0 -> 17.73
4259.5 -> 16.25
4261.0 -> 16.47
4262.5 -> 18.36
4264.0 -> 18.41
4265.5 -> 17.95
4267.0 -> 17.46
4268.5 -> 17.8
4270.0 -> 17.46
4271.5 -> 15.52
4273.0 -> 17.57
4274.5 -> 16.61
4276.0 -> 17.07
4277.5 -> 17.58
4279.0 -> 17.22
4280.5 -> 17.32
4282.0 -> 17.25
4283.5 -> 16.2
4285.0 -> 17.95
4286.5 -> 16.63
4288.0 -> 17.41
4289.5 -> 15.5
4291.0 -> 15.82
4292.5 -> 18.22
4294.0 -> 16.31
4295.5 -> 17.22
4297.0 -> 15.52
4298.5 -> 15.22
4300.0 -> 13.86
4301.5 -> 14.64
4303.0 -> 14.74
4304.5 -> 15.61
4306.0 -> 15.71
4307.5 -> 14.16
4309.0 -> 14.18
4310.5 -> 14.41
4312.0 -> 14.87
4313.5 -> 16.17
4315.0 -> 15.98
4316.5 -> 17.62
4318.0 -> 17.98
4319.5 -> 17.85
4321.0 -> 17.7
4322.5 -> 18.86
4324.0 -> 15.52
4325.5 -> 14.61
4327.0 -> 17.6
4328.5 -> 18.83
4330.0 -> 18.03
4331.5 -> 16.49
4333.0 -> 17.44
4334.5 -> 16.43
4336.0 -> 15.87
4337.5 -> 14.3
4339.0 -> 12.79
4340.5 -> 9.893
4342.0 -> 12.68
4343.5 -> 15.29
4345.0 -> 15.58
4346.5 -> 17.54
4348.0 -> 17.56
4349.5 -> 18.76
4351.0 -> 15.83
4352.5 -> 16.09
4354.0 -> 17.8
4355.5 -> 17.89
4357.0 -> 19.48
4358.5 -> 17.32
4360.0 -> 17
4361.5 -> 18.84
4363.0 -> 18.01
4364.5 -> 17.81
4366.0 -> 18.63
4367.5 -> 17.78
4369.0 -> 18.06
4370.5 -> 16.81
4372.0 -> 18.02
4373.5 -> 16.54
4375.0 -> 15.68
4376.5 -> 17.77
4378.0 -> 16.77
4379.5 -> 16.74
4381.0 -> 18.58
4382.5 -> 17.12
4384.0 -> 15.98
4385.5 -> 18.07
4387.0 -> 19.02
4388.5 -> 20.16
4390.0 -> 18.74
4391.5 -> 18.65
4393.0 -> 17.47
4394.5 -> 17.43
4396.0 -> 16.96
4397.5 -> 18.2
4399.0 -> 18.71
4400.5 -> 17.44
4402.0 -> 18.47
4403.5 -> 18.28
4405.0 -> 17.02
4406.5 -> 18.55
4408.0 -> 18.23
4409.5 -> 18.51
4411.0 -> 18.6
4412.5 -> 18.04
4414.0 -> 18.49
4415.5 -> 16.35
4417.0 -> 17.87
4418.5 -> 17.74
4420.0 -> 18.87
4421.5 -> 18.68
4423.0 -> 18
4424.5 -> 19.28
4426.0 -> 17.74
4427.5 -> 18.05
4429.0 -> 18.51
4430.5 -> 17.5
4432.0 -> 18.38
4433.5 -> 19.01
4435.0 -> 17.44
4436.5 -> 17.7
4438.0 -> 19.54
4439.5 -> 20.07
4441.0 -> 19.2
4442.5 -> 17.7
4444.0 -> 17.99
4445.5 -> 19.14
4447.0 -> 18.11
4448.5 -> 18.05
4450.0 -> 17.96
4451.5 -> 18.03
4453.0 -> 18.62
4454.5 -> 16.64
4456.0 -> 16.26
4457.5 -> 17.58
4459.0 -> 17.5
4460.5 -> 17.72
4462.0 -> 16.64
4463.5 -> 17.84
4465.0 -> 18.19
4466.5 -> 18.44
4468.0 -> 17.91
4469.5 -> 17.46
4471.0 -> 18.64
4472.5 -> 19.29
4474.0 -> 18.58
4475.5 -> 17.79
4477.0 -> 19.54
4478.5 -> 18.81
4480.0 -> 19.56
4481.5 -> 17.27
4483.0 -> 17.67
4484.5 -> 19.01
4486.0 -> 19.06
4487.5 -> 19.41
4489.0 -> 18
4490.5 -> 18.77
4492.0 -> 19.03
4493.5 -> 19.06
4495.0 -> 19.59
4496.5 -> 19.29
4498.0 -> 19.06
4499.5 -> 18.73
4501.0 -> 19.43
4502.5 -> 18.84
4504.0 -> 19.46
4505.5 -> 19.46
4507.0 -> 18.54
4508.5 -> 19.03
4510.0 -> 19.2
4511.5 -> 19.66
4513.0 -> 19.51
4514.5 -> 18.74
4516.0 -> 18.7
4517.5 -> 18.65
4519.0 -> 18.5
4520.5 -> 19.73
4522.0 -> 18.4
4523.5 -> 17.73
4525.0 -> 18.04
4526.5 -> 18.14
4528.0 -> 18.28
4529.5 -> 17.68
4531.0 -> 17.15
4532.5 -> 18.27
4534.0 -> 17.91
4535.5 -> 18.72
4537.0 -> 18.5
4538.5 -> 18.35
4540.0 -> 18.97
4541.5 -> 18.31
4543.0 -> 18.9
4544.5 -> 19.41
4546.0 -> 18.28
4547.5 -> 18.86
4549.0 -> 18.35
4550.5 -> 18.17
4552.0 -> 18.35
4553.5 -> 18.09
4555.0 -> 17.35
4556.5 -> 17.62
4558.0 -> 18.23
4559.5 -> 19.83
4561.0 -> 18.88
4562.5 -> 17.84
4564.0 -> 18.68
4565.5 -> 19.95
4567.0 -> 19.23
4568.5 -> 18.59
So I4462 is 0.5 angstrom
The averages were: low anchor 18.2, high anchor 18.5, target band 18.2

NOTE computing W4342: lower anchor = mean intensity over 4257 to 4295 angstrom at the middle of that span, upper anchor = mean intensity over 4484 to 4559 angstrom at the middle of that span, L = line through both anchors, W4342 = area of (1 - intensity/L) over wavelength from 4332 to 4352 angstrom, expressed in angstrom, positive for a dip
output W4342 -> 2.4 angstrom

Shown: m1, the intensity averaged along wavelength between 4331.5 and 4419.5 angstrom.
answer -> 17.3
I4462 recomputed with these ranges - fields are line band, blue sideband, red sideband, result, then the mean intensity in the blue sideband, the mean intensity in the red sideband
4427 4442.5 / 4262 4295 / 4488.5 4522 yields -0.05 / 17.2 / 19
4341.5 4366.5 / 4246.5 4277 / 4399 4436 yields 0.94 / 17.5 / 18.1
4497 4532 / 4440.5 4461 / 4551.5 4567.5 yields -0.88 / 17.9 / 18.5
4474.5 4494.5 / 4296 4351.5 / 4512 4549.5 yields -0.89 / 15.8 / 18.5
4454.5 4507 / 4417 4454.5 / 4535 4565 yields -0.19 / 18.3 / 18.5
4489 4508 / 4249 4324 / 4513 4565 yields -0.95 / 16.7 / 18.4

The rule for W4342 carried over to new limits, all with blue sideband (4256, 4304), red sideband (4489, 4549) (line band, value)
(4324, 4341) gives 1.4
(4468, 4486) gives -0.1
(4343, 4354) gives 0.4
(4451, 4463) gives 0.6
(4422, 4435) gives -0.2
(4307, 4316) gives 1.0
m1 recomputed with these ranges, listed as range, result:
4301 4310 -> 14.8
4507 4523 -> 19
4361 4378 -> 17.6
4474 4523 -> 18.9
